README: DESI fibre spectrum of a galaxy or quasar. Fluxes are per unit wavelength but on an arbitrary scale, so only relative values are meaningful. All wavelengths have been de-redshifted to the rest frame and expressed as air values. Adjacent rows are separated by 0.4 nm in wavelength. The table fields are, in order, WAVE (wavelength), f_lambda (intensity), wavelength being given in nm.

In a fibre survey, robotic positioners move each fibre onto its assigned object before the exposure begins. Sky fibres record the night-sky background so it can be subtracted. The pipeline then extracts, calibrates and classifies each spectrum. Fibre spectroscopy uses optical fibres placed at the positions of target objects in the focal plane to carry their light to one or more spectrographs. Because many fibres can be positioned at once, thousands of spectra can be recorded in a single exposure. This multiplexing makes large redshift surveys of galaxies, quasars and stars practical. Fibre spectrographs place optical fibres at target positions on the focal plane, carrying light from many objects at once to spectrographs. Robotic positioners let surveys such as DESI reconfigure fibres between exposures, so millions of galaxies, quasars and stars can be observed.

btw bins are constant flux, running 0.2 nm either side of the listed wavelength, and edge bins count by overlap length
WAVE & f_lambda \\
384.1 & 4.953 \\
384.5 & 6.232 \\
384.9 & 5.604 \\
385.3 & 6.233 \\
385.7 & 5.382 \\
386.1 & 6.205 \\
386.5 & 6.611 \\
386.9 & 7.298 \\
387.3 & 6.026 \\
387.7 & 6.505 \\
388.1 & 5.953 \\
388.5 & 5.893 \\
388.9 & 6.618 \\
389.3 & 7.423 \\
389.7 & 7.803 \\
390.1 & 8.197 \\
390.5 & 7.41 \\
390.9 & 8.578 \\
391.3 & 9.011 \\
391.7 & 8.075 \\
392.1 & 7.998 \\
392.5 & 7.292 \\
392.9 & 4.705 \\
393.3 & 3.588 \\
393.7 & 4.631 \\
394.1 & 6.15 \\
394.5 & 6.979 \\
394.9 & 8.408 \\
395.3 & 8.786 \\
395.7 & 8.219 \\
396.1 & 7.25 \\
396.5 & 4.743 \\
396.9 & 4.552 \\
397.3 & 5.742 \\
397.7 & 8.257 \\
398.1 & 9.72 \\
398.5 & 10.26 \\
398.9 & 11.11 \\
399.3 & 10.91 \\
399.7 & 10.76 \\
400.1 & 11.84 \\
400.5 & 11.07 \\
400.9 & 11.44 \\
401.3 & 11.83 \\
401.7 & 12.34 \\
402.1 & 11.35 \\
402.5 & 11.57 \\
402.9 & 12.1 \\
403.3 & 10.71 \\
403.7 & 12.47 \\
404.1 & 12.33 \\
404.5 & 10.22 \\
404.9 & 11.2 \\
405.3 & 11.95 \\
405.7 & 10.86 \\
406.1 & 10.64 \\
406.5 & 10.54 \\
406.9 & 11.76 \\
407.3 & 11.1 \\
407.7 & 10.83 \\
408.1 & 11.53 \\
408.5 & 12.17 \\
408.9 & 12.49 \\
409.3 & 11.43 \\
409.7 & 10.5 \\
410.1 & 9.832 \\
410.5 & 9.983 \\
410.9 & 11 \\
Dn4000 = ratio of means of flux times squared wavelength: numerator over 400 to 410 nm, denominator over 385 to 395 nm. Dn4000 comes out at 1.8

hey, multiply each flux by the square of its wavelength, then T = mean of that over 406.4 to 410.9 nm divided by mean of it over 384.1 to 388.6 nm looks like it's 2.03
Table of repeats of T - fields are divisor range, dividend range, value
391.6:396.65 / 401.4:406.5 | 1.80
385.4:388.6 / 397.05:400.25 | 1.65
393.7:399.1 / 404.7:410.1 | 1.56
